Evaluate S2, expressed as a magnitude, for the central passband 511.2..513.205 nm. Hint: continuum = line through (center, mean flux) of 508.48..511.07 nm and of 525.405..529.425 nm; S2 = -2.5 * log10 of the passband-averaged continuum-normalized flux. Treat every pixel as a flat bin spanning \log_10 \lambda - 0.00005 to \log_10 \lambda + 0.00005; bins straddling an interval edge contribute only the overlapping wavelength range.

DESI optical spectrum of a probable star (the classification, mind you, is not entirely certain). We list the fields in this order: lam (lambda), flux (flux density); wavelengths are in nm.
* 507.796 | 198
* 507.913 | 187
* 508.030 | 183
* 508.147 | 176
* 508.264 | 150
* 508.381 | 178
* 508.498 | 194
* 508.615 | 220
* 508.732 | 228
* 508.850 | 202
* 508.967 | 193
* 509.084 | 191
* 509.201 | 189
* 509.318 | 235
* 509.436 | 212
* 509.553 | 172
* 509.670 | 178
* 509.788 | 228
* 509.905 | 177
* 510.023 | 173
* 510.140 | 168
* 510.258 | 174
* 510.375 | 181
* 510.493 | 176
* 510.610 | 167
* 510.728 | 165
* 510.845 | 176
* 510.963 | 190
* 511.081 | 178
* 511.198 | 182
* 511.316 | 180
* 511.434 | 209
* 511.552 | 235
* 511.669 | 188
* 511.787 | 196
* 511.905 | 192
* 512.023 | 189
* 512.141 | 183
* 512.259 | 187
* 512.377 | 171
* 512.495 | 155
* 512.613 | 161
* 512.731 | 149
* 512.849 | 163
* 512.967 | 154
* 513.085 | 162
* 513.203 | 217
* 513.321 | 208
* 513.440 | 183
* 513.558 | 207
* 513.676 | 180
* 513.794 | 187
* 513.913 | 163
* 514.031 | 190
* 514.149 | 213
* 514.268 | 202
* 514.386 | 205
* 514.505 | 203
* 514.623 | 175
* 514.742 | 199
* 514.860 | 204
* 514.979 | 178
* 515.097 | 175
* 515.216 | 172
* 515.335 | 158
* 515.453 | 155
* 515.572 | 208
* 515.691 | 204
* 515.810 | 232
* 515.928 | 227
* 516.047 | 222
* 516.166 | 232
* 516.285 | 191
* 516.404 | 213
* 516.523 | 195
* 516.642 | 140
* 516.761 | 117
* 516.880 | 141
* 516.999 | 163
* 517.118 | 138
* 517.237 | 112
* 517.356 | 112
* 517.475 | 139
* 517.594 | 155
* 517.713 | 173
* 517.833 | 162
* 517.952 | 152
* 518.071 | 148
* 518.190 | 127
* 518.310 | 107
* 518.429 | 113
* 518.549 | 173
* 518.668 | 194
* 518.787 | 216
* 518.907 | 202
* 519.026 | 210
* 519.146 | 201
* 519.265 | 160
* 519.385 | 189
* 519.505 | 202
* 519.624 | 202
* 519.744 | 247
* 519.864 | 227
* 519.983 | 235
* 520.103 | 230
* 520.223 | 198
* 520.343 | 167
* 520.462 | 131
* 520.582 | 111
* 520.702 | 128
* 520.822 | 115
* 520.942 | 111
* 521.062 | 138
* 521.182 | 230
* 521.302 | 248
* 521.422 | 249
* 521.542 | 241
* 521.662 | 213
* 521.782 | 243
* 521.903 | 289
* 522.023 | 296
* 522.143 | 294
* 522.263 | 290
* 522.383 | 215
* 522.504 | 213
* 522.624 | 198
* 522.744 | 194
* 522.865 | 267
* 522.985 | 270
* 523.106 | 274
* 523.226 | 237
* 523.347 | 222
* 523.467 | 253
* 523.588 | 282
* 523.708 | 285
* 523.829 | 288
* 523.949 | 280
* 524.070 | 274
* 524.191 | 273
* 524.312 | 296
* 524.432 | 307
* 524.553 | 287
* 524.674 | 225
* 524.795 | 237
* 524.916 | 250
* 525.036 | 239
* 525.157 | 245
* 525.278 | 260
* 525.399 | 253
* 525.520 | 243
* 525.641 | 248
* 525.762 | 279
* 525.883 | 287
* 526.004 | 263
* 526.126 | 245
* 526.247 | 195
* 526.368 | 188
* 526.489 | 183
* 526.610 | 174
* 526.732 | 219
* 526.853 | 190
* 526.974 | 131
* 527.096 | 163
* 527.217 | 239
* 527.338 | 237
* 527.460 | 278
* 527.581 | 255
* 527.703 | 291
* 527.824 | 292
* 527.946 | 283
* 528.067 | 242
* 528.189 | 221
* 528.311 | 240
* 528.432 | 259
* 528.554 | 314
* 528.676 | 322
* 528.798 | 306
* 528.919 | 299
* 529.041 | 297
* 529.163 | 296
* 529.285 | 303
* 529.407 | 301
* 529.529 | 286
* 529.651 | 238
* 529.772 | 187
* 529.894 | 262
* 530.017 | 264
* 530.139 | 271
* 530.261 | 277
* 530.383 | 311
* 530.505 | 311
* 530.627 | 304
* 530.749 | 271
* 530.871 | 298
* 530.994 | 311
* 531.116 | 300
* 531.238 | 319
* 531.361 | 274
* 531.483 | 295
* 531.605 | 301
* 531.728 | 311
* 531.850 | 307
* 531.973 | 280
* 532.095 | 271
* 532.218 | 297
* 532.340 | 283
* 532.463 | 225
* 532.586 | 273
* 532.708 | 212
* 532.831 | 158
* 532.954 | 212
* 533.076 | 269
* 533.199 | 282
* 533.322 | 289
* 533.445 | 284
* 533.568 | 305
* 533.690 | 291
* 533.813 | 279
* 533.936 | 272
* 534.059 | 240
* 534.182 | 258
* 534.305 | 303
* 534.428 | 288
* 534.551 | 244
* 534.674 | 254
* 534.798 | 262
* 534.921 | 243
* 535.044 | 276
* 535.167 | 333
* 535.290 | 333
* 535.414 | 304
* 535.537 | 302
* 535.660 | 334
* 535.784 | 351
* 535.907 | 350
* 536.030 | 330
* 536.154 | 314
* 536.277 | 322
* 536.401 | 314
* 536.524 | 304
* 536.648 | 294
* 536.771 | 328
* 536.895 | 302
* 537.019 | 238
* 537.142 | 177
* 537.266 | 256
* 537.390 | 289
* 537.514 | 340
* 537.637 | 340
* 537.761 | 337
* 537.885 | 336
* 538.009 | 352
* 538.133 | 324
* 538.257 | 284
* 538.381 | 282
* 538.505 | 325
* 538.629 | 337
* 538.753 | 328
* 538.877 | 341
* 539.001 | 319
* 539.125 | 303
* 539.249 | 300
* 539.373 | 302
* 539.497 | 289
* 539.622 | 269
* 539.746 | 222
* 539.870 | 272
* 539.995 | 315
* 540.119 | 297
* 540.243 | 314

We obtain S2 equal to 0.10 mag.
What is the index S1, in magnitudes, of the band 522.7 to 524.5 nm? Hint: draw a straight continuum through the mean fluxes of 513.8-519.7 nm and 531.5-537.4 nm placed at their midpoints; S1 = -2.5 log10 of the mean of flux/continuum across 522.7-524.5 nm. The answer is -0.22 mag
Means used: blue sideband 177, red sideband 282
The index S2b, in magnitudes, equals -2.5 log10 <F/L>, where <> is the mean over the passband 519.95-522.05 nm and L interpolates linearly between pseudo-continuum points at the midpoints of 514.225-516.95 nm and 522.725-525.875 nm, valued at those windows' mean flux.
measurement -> 0.19 mag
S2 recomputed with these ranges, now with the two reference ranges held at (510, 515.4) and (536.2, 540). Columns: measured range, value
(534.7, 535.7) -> -0.030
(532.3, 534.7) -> 0.076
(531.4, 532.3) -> -0.084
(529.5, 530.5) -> -0.002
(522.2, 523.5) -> -0.041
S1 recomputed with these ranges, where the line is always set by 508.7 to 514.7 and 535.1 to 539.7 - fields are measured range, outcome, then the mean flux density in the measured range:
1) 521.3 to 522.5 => -0.09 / 256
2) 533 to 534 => 0.03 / 283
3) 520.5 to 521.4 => 0.42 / 158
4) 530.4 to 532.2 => -0.06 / 297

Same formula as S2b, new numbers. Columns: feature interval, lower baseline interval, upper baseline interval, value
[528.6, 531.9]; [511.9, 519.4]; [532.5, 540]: -0.13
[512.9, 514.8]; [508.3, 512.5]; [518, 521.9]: -0.01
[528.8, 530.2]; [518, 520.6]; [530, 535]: -0.08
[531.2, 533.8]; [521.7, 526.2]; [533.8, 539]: 0.06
